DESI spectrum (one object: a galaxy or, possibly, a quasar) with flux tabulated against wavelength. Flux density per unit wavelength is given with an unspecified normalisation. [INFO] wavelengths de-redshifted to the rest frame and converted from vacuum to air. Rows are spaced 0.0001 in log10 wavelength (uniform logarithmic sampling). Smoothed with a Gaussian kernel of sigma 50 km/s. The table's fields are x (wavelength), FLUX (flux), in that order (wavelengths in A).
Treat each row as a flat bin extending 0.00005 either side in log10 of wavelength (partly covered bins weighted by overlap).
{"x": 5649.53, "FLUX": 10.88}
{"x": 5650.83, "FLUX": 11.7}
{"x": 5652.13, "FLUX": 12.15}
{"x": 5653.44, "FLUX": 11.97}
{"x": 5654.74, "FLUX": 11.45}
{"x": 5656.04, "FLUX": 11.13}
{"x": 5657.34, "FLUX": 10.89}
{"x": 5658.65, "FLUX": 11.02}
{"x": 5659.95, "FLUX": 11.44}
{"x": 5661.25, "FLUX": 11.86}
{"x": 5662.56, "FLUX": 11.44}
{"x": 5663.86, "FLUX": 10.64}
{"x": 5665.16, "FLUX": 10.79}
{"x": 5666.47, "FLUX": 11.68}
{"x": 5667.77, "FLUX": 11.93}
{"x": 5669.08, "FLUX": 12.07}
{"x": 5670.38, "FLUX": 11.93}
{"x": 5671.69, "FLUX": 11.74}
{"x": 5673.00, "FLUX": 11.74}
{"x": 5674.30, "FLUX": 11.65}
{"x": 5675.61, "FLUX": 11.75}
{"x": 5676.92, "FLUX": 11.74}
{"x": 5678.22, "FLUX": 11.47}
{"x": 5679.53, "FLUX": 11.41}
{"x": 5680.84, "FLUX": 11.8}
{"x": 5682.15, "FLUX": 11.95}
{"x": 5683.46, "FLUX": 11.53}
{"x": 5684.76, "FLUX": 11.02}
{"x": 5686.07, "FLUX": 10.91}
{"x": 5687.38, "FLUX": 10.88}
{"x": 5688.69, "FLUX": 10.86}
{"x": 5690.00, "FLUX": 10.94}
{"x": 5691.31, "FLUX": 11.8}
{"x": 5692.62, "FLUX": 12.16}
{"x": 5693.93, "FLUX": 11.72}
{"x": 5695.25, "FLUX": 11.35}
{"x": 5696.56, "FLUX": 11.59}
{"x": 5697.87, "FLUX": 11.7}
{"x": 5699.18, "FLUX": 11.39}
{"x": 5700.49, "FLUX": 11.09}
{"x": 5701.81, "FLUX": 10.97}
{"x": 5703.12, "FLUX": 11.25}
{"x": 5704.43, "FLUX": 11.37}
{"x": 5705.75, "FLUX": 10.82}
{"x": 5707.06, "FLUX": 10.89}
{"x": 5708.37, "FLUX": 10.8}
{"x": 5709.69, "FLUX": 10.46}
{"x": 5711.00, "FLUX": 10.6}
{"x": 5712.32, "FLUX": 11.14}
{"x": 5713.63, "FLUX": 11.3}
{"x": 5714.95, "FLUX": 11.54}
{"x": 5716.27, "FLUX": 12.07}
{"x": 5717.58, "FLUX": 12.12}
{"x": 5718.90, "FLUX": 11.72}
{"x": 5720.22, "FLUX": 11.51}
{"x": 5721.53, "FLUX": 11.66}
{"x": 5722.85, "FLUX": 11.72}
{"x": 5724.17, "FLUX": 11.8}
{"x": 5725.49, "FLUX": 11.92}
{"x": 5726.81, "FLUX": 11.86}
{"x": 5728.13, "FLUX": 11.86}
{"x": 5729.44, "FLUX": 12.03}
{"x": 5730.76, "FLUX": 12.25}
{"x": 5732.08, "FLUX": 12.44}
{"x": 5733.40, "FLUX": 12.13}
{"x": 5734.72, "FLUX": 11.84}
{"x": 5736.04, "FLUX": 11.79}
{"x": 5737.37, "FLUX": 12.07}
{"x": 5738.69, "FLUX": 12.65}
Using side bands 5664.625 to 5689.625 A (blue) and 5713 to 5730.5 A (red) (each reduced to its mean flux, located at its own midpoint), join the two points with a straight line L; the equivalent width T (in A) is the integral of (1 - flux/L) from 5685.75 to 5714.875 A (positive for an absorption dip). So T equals 1.2 A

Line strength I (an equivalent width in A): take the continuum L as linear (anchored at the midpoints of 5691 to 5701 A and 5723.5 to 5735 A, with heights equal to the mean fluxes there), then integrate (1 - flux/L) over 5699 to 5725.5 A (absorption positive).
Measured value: 1.1 A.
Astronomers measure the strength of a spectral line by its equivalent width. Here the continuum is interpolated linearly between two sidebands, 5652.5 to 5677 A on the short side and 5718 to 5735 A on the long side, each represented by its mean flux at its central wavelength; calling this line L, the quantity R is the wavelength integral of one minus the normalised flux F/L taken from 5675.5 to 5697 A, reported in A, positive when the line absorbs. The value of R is 0.4 A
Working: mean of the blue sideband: 11.5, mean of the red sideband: 11.9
